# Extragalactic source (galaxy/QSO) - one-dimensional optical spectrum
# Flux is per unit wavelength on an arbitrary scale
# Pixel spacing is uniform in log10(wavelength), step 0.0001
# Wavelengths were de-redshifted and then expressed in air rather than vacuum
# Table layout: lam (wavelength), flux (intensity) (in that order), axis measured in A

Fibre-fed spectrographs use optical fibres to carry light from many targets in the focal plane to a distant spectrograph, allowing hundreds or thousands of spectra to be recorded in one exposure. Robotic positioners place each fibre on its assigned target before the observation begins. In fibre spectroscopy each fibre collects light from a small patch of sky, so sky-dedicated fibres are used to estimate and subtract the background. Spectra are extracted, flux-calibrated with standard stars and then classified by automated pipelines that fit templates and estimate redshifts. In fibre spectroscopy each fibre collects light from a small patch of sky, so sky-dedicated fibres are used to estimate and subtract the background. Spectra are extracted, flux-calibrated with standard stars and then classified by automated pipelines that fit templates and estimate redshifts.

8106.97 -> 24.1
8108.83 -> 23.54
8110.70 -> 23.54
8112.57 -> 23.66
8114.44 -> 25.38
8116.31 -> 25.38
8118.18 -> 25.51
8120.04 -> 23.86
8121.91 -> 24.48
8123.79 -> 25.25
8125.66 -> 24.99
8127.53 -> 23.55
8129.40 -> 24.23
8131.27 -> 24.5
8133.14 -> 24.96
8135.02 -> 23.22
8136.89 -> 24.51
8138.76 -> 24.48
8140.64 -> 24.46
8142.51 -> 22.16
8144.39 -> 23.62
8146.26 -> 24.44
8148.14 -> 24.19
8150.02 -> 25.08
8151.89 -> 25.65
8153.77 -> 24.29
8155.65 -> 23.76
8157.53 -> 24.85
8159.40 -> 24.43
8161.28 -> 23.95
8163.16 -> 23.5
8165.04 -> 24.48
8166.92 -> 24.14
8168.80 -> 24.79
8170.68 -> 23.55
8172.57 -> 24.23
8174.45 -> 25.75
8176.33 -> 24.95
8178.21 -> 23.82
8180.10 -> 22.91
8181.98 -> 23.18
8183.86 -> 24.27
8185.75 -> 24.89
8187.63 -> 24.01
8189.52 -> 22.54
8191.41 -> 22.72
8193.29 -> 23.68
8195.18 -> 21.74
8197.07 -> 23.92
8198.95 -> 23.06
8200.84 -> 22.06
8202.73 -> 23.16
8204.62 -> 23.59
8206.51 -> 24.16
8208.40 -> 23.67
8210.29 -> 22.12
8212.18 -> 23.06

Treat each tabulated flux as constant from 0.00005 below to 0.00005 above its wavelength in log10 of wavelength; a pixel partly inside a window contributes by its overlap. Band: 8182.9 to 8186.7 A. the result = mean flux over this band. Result 24.6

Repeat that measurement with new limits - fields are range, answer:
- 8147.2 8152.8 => 25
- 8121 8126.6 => 24.9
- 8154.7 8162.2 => 24.3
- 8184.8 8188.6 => 24.4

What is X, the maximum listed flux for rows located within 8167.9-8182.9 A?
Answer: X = 25.75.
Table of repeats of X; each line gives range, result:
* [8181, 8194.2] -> 24.89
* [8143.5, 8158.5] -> 25.65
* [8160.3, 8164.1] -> 23.95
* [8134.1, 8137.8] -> 24.51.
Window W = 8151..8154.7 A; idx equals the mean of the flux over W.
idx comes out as 24.9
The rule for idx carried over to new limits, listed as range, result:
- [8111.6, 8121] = 24.8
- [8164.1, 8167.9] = 24.3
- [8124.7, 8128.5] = 24.3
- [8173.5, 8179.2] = 24.8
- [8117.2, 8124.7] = 24.8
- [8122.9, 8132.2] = 24.5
